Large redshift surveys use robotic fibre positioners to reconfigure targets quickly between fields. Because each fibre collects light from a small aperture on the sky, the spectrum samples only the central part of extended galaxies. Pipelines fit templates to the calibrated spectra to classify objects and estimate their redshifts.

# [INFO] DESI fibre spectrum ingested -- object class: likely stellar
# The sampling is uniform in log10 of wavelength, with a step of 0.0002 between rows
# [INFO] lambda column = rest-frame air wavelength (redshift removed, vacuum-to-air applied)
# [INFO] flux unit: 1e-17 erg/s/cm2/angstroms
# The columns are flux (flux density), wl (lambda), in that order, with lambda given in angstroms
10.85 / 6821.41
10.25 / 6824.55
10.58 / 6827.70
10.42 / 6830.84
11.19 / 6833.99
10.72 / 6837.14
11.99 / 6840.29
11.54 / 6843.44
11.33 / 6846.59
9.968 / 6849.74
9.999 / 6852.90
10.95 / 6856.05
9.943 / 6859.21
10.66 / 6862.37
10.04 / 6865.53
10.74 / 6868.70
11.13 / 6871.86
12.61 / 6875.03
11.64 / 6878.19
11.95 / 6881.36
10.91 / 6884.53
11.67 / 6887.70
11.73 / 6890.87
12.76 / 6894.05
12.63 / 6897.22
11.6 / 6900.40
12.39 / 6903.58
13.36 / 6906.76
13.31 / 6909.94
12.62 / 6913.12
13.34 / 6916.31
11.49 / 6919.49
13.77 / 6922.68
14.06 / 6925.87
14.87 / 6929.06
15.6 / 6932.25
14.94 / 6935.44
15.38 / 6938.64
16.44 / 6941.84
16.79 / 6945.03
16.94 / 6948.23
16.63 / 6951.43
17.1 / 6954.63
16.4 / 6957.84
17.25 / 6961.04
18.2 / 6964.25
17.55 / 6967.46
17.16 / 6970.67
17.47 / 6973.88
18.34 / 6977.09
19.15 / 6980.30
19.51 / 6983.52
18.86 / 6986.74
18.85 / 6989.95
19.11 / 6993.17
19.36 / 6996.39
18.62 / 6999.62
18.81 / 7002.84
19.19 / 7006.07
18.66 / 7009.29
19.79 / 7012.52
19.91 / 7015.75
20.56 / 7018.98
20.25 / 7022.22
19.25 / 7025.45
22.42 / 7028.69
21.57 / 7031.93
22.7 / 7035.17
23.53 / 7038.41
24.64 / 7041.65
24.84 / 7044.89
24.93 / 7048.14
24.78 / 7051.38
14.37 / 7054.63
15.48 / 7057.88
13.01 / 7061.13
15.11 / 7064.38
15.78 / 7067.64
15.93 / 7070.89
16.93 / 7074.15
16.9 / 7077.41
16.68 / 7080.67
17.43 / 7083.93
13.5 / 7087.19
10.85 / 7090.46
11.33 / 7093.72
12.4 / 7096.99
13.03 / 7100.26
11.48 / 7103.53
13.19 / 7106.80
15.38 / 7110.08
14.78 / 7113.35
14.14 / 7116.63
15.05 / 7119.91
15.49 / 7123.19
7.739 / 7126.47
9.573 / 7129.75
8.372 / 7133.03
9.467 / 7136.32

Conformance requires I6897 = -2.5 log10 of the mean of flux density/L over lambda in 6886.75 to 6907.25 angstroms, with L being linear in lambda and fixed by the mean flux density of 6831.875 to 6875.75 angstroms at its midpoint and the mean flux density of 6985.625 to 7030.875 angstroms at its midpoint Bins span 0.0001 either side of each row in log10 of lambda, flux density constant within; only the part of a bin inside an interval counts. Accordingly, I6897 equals 0.088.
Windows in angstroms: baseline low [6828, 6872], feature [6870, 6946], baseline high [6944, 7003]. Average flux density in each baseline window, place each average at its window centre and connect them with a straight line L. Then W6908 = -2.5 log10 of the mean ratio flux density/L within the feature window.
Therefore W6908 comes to 0.08 mag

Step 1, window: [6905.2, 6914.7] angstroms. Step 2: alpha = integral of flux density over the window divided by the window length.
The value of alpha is 13.1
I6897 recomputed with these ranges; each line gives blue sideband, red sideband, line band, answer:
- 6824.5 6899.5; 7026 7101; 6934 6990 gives -0.197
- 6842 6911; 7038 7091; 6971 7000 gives -0.226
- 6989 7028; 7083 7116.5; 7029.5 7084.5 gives -0.179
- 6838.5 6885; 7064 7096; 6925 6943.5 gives -0.231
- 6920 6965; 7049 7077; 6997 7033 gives -0.211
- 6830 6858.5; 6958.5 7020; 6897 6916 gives 0.125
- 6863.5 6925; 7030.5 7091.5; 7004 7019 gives -0.178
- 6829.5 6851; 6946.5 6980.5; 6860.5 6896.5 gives 0.139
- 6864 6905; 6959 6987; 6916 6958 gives 0.016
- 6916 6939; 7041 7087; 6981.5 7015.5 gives -0.180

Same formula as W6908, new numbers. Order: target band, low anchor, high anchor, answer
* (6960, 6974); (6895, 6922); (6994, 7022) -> -0.06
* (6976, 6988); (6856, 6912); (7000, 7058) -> -0.06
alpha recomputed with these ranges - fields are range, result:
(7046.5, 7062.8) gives 18.5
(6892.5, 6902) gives 12.3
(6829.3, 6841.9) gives 11.1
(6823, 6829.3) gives 10.4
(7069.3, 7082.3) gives 16.6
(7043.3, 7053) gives 24.9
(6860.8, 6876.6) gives 11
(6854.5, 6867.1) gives 10.4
